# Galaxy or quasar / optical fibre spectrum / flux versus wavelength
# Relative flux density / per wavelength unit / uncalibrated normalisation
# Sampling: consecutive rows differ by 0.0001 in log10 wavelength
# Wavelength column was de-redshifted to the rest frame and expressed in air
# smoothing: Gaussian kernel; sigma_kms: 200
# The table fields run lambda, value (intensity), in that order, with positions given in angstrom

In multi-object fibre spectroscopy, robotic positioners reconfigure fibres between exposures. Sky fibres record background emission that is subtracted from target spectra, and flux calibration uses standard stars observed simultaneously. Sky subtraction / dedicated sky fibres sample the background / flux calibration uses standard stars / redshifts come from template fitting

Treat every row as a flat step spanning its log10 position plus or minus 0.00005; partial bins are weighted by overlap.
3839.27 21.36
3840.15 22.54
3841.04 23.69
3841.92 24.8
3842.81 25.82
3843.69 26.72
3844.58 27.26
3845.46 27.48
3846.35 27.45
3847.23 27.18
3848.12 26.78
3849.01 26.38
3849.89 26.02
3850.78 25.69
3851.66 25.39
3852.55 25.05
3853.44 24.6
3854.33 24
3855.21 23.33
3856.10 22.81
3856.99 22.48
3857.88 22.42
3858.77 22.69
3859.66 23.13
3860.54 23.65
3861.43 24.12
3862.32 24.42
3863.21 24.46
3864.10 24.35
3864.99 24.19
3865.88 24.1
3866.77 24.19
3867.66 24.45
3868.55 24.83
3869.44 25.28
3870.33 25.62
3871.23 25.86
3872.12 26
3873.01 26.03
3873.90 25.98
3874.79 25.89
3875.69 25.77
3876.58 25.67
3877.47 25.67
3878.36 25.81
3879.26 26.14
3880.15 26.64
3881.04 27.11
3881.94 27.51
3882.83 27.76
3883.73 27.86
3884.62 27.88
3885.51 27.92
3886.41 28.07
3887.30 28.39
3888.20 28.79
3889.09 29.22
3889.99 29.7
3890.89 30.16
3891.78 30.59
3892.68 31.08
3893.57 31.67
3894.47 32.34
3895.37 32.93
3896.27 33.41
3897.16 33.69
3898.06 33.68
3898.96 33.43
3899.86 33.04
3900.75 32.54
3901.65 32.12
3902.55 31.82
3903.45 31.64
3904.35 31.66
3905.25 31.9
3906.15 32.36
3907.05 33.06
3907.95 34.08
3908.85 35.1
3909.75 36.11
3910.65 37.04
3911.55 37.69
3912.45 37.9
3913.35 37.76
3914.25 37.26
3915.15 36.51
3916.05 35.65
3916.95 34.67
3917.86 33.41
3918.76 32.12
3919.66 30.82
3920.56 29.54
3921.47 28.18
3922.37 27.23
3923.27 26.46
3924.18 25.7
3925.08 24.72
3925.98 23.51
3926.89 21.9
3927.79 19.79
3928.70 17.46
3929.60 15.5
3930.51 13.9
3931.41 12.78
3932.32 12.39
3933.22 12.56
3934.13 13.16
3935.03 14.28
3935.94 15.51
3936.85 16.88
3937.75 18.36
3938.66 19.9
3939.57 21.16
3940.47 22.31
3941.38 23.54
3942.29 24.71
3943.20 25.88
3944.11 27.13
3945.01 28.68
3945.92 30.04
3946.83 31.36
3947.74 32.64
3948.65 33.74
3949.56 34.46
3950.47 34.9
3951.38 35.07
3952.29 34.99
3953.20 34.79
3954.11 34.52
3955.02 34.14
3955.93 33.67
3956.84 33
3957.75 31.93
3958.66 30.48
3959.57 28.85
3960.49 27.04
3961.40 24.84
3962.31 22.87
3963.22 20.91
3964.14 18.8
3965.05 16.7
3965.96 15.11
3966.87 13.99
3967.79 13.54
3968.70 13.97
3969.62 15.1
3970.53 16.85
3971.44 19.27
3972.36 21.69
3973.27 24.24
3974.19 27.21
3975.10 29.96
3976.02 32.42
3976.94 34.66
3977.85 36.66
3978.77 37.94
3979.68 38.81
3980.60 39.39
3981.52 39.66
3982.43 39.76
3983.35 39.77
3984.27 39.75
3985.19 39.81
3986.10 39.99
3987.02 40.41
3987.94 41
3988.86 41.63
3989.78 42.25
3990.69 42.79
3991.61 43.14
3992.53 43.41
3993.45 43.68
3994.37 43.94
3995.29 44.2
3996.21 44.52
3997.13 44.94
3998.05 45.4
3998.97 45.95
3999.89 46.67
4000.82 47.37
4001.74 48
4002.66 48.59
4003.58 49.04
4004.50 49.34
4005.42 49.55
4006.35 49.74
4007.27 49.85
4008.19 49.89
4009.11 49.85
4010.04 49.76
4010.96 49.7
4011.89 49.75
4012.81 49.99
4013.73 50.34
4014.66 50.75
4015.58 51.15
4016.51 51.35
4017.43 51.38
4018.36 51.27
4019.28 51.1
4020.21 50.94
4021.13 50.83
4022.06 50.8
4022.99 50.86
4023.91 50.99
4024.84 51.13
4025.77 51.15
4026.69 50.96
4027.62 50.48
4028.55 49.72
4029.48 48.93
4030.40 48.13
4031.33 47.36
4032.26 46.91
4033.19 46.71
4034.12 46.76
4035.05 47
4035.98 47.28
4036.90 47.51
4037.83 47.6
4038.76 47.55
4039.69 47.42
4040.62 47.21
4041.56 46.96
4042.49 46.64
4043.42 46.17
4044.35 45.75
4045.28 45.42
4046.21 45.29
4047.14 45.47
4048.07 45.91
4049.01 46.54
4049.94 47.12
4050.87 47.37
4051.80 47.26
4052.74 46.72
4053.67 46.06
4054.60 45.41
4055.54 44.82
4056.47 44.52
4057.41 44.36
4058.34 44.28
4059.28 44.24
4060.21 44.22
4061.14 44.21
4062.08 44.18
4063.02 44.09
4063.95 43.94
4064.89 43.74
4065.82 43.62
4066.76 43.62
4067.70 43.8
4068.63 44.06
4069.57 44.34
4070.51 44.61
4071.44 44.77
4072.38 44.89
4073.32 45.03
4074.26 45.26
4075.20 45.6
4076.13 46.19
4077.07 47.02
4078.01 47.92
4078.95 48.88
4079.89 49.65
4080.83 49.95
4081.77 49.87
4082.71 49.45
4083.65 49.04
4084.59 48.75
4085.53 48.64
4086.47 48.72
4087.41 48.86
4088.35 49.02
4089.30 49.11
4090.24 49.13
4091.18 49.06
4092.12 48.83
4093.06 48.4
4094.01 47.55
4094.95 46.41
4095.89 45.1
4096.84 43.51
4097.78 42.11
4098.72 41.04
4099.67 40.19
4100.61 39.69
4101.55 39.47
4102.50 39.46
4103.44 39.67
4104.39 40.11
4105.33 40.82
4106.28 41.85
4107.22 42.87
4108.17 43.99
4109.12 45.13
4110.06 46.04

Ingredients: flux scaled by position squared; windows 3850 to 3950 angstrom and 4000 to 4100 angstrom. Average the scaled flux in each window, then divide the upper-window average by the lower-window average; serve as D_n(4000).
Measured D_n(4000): 1.89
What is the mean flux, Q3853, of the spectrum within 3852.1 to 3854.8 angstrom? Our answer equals 24.5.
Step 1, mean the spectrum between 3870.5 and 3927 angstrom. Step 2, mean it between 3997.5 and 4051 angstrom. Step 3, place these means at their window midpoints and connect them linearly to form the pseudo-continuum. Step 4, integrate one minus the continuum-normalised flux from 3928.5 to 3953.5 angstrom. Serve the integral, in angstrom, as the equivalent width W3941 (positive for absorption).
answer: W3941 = 9.0 angstrom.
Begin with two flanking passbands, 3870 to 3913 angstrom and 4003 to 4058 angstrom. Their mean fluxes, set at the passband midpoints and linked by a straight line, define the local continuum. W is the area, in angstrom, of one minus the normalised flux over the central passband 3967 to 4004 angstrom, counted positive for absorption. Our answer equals 5.1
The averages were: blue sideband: 30.3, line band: 37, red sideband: 48.4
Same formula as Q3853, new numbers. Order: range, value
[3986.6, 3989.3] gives 41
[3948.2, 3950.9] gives 34.3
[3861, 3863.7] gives 24.3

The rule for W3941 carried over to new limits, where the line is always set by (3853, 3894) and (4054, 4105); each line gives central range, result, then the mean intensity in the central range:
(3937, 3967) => 5.5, 27.3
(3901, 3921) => -3.1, 34.1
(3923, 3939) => 6.9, 17.9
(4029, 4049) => -2.5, 46.8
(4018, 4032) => -3.5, 50.3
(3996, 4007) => -2.7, 47.5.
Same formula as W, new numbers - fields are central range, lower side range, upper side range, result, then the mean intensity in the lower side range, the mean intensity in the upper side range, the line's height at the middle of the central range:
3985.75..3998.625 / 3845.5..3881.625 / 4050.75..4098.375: -1.70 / 25.1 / 46.3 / 38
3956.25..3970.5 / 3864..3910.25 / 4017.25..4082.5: 5.94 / 29.1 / 47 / 37.5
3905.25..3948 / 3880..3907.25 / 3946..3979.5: 4.15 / 30.7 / 27.4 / 29.1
